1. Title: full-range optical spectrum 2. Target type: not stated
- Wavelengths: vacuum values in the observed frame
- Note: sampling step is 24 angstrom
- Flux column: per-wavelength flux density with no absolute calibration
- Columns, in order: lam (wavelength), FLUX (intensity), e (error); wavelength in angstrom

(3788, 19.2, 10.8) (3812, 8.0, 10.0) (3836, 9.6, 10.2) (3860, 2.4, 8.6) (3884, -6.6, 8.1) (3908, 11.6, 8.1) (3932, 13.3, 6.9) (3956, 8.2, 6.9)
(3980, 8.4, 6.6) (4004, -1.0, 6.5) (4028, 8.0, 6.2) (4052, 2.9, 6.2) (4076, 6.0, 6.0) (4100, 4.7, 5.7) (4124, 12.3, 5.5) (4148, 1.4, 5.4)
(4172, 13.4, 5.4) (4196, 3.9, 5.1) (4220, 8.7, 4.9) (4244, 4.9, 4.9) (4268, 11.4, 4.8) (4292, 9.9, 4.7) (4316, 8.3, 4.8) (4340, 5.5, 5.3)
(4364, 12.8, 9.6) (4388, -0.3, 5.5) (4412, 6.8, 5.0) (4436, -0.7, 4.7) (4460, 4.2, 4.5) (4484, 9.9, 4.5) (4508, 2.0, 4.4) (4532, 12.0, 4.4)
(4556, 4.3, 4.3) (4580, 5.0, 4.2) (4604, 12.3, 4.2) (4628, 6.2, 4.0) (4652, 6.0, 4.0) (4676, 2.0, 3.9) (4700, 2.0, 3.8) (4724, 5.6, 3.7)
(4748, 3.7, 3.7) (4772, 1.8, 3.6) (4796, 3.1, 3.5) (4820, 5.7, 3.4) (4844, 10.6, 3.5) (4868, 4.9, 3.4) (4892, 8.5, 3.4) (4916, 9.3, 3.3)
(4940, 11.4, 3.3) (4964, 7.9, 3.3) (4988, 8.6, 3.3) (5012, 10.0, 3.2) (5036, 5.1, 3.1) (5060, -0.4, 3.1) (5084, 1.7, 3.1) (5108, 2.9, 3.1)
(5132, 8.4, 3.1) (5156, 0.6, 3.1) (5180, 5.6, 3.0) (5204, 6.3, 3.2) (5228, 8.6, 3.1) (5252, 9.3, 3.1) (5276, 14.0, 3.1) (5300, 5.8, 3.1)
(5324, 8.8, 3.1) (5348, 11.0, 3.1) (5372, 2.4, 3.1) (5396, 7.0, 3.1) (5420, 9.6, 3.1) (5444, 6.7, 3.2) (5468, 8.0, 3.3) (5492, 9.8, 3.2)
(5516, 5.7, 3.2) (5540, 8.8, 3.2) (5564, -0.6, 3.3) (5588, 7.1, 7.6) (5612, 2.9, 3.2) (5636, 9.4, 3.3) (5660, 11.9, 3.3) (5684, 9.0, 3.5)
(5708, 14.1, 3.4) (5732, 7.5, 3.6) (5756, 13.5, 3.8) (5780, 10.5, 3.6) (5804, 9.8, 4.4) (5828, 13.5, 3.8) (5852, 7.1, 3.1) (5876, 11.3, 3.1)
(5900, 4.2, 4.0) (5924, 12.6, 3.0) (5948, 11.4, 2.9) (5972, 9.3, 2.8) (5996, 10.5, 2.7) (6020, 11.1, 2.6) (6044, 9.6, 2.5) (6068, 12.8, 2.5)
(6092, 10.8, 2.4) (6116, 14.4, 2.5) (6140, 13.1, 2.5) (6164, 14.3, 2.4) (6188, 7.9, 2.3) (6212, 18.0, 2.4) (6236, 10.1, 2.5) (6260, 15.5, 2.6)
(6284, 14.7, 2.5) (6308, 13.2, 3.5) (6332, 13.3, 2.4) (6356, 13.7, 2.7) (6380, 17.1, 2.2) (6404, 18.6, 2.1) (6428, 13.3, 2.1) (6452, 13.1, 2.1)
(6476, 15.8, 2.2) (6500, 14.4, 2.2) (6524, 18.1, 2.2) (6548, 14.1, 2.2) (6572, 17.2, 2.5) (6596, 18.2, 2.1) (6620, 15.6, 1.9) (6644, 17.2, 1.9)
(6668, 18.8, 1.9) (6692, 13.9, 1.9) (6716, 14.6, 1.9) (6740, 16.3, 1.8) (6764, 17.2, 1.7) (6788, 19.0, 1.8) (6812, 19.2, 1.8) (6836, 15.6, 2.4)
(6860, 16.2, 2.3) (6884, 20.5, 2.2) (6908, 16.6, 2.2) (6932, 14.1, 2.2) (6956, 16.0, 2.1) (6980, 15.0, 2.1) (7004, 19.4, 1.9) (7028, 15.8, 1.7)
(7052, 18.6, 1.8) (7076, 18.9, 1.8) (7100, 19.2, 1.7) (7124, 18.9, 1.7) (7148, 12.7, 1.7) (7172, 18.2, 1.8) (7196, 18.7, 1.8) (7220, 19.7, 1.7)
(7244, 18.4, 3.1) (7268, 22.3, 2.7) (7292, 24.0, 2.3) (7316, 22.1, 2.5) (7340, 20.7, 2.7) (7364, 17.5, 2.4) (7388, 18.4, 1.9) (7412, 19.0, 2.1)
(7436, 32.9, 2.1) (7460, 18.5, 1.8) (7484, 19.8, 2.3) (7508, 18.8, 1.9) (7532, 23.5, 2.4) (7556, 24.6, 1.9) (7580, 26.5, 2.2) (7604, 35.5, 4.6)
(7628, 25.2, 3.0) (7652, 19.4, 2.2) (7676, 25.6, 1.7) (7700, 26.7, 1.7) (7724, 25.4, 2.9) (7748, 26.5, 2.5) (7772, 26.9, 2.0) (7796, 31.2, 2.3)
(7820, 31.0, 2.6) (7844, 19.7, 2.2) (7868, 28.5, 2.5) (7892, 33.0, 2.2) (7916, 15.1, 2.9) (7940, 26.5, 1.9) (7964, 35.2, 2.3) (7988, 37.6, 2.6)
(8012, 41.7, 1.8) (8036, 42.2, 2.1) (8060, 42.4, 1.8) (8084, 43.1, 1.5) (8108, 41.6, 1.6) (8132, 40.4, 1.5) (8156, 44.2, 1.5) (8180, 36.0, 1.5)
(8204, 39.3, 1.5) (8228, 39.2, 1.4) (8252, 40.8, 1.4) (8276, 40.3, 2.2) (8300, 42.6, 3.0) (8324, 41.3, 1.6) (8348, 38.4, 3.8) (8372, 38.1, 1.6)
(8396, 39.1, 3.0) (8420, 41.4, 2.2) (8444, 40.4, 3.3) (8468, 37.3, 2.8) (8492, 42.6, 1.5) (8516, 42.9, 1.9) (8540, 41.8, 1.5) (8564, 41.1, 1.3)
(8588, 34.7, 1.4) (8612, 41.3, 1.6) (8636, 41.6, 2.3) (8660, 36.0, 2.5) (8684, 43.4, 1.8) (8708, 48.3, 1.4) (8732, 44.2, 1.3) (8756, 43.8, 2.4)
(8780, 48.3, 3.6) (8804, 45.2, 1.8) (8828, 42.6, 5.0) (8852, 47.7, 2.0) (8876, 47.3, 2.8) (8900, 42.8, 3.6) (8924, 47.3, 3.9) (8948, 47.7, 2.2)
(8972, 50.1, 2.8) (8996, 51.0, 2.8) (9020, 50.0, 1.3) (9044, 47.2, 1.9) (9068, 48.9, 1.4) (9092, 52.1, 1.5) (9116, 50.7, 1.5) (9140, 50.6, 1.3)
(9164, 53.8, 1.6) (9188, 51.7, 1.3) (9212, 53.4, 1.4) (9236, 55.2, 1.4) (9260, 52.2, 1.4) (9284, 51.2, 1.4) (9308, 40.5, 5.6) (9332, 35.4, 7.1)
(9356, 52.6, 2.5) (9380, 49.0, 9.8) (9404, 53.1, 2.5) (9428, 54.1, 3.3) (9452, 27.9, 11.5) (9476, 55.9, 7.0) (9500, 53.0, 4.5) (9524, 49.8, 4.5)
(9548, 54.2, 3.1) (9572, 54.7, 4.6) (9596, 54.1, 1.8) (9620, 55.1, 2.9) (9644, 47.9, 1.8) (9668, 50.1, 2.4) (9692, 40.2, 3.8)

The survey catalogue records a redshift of 0.995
